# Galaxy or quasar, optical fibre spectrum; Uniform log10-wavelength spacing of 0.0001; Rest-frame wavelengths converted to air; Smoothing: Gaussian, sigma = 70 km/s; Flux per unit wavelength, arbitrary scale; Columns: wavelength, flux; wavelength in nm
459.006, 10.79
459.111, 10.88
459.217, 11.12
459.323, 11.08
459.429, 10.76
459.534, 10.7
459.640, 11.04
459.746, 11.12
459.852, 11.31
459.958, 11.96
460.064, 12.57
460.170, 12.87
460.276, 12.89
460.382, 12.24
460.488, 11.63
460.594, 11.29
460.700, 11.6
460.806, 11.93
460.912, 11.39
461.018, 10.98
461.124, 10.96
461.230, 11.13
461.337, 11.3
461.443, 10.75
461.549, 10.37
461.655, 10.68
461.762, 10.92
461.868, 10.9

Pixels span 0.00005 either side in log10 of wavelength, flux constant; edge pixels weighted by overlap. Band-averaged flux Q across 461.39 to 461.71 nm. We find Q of 10.6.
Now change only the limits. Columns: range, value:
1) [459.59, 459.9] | 11.1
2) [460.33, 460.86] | 11.7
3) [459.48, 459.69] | 10.9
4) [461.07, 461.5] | 11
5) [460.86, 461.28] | 11.1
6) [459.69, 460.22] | 11.9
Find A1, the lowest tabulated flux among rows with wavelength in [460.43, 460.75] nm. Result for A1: 11.29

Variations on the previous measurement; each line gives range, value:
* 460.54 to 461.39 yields 10.96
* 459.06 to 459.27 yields 10.88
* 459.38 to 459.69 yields 10.7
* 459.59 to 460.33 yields 11.04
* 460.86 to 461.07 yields 10.98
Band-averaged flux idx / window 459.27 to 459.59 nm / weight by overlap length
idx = 10.9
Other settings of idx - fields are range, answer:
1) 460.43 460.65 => 11.5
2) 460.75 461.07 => 11.4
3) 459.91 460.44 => 12.5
